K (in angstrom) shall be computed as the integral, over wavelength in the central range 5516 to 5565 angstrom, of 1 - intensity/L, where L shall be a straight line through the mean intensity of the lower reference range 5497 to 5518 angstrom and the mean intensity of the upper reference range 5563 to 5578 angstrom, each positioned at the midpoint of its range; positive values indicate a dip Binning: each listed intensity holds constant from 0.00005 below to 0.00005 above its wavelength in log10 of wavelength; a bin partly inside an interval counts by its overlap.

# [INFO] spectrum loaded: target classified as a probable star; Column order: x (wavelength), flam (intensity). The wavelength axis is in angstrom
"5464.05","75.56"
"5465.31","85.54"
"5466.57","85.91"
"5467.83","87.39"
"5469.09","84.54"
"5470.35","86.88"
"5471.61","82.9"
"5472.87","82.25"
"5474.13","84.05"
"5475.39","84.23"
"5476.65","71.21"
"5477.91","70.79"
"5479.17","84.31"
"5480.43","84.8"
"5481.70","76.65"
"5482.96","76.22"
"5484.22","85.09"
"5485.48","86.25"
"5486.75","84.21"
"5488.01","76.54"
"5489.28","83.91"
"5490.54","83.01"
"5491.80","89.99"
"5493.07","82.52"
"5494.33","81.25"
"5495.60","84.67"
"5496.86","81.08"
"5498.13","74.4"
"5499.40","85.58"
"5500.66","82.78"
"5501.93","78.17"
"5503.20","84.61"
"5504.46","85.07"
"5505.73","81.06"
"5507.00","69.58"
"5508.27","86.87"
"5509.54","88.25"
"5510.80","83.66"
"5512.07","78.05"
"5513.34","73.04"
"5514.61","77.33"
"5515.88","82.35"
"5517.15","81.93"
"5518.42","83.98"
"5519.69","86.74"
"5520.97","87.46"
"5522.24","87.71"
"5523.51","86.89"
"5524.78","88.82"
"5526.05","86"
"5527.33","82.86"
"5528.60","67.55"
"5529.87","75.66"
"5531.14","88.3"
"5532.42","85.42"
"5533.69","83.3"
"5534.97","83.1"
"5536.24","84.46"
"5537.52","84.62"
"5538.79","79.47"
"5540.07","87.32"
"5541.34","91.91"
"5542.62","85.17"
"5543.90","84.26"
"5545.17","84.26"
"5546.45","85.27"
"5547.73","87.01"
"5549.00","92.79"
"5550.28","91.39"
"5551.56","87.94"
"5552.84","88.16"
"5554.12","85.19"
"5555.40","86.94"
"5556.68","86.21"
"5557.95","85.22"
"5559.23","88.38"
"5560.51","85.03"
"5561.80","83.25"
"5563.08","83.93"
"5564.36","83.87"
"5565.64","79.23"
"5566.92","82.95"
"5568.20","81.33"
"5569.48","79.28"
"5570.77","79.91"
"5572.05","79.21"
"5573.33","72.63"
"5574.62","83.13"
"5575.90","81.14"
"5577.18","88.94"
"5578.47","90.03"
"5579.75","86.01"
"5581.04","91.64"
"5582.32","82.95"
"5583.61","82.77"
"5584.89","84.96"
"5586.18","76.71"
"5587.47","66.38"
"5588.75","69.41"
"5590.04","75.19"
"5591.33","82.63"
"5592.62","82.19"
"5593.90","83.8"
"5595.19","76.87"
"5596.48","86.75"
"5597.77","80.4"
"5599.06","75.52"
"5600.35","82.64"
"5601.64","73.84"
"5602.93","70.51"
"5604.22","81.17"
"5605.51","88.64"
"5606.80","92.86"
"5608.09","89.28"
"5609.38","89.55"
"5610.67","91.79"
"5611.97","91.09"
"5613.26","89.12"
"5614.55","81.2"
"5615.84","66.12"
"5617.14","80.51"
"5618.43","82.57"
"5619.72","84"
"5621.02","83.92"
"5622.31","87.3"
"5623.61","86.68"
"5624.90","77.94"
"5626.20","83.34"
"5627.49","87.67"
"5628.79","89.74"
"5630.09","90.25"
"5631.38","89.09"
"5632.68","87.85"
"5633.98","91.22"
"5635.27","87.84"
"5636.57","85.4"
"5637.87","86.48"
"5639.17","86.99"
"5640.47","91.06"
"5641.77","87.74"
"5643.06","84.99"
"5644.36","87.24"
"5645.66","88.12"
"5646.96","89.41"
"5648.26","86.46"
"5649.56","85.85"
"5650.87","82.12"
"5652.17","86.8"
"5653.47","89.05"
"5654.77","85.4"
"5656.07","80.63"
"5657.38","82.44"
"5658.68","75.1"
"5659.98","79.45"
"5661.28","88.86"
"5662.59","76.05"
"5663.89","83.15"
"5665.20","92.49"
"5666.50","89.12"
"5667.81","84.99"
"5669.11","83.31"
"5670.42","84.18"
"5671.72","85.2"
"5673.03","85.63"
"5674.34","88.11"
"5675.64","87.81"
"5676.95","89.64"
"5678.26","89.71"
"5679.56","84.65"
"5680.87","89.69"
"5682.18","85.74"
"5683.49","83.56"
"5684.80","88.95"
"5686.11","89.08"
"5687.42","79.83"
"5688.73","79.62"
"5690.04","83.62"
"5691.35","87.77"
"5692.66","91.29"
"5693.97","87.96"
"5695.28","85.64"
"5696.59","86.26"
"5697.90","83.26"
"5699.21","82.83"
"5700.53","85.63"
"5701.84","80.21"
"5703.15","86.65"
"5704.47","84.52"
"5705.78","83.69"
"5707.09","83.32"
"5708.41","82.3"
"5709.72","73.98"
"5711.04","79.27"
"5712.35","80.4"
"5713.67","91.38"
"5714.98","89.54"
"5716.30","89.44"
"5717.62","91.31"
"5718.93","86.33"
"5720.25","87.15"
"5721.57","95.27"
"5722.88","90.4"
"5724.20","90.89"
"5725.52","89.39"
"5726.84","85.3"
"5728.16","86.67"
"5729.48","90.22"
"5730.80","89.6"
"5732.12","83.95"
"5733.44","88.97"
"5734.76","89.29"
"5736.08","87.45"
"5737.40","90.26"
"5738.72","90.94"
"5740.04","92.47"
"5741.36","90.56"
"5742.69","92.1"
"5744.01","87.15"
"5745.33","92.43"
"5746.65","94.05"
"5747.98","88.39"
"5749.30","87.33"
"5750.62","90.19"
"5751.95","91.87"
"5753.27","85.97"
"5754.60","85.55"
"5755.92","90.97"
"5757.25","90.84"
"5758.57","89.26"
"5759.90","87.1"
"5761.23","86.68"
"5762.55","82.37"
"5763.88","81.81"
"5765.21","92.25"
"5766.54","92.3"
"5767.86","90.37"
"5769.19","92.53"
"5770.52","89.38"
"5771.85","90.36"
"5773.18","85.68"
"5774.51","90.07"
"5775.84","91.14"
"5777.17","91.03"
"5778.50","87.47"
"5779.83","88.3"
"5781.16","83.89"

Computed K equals -2.5 angstrom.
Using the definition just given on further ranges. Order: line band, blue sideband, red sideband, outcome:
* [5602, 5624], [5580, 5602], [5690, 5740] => -0.88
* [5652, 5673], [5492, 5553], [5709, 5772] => 0.64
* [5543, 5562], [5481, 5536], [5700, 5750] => -0.78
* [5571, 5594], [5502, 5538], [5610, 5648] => 0.98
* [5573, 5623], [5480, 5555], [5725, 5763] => 1.82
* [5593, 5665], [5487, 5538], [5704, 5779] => 0.71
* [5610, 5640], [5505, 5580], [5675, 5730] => -0.21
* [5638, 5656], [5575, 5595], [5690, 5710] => -0.78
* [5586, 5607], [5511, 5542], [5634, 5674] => 1.37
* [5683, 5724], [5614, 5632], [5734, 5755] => 1.00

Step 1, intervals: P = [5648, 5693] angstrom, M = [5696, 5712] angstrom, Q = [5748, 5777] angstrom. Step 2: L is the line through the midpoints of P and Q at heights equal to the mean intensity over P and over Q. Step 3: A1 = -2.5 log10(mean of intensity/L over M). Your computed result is 0.050 mag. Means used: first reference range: 85.2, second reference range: 88.8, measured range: 82.6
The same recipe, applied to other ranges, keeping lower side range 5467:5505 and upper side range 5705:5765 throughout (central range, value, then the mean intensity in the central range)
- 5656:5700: 0.017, 85.2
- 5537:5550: -0.037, 86.4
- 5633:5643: -0.029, 88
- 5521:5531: 0.003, 82.9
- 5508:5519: 0.016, 81.6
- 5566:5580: 0.027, 82.1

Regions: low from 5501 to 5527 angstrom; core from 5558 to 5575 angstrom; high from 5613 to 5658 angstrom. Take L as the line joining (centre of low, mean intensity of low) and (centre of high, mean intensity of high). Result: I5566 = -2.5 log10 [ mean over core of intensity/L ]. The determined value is 0.03 mag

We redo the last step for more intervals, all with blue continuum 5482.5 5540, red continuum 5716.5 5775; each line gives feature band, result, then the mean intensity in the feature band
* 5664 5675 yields 0.007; 86.5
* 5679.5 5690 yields 0.030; 85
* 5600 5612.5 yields 0.001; 85.1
